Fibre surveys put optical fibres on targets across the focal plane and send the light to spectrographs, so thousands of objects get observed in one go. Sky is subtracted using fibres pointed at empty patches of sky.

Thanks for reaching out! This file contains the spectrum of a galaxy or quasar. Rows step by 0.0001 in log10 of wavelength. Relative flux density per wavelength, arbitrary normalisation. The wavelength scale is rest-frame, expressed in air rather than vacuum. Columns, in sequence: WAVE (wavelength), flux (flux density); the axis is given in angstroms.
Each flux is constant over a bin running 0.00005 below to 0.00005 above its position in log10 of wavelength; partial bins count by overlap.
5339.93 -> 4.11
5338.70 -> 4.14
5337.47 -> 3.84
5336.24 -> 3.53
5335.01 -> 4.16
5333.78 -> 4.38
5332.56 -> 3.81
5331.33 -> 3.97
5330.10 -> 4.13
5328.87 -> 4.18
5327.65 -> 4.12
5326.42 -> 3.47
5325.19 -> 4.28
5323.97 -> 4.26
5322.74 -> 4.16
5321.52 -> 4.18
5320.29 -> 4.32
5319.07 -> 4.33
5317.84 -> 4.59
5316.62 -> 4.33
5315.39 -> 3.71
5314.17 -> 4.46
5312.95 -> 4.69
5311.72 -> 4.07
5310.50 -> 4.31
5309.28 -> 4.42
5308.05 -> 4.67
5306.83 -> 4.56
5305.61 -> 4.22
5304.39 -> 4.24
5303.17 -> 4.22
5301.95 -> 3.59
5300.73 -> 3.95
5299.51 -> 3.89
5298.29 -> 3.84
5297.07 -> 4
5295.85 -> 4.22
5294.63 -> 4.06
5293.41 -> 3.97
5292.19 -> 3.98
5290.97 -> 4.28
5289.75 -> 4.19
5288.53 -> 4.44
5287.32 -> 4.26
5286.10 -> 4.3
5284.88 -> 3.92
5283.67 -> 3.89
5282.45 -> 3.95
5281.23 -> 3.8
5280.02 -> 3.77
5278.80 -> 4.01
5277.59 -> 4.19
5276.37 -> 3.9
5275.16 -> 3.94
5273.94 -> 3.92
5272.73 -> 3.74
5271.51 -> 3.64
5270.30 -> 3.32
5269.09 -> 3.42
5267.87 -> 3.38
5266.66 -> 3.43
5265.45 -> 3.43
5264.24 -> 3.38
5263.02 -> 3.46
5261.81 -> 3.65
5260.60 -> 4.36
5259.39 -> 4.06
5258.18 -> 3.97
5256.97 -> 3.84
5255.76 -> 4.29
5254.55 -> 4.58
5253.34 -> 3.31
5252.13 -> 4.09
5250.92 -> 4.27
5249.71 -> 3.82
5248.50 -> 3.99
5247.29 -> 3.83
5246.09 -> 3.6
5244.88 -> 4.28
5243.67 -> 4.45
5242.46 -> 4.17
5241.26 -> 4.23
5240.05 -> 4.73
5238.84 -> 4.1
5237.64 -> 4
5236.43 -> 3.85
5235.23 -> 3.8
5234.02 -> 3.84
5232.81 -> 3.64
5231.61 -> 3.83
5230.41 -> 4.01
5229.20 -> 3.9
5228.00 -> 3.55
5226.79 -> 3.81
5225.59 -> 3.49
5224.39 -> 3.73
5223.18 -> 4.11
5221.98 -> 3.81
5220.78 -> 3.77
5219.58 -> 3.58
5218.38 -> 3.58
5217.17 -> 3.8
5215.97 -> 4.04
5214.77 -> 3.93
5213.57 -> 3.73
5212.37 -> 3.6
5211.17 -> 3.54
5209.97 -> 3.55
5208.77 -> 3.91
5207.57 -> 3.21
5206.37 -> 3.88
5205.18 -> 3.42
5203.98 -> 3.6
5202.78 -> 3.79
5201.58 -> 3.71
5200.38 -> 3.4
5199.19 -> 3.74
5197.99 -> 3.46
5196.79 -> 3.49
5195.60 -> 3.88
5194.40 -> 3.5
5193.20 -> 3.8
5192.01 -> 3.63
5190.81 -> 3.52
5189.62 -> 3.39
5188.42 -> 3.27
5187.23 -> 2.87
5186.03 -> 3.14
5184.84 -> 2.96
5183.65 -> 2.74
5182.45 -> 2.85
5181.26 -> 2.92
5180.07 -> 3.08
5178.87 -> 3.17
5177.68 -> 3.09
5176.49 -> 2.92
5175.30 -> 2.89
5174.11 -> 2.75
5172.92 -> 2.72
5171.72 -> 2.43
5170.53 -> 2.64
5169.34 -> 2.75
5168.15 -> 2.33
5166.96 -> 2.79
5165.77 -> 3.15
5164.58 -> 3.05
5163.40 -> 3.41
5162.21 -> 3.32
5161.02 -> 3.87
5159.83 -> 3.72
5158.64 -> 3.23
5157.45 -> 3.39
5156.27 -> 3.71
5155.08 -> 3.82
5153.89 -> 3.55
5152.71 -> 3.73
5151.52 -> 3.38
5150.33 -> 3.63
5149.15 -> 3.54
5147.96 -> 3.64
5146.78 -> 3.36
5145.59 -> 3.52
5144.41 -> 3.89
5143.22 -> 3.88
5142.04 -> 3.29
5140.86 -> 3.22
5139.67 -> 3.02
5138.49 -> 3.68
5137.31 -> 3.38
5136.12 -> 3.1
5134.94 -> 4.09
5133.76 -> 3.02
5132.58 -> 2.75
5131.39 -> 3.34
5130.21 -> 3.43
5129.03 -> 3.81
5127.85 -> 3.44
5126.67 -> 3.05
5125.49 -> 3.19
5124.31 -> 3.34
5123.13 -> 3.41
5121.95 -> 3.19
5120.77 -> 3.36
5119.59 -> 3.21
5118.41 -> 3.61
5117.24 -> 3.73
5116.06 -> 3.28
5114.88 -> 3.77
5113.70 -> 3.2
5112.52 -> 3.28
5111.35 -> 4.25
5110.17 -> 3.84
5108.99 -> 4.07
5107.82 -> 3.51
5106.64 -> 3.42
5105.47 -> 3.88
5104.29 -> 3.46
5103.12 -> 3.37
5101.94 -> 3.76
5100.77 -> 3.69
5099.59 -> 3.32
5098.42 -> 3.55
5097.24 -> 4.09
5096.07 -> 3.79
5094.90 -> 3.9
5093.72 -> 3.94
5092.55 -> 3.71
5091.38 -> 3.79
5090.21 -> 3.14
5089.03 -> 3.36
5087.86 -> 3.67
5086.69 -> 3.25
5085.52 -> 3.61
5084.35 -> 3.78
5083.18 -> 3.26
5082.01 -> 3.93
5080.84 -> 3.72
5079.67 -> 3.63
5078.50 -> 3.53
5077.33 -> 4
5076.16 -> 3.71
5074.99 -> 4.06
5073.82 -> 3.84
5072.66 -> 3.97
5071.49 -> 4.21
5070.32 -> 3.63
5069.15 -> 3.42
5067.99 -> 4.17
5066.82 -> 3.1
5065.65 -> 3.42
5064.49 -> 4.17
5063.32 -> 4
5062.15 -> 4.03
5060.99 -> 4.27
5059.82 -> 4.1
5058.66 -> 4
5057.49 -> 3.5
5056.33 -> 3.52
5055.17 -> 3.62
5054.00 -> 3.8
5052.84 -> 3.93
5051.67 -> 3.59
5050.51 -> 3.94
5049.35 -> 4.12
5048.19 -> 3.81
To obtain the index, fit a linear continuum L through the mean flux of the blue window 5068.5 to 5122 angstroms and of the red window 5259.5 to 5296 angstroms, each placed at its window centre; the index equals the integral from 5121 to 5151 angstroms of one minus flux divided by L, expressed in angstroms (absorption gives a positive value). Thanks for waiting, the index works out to 2.4 angstroms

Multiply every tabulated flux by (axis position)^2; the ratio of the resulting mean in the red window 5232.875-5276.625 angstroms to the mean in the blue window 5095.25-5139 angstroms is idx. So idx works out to 1.17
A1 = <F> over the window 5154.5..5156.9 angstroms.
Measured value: 3.76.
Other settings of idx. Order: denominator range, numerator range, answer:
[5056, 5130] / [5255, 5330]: 1.19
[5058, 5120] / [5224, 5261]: 1.14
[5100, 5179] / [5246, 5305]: 1.22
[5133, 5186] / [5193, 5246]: 1.20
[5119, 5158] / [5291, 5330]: 1.30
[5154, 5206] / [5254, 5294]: 1.24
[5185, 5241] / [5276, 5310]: 1.14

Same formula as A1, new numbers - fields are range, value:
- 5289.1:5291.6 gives 4.23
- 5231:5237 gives 3.8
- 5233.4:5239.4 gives 3.91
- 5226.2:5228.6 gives 3.67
